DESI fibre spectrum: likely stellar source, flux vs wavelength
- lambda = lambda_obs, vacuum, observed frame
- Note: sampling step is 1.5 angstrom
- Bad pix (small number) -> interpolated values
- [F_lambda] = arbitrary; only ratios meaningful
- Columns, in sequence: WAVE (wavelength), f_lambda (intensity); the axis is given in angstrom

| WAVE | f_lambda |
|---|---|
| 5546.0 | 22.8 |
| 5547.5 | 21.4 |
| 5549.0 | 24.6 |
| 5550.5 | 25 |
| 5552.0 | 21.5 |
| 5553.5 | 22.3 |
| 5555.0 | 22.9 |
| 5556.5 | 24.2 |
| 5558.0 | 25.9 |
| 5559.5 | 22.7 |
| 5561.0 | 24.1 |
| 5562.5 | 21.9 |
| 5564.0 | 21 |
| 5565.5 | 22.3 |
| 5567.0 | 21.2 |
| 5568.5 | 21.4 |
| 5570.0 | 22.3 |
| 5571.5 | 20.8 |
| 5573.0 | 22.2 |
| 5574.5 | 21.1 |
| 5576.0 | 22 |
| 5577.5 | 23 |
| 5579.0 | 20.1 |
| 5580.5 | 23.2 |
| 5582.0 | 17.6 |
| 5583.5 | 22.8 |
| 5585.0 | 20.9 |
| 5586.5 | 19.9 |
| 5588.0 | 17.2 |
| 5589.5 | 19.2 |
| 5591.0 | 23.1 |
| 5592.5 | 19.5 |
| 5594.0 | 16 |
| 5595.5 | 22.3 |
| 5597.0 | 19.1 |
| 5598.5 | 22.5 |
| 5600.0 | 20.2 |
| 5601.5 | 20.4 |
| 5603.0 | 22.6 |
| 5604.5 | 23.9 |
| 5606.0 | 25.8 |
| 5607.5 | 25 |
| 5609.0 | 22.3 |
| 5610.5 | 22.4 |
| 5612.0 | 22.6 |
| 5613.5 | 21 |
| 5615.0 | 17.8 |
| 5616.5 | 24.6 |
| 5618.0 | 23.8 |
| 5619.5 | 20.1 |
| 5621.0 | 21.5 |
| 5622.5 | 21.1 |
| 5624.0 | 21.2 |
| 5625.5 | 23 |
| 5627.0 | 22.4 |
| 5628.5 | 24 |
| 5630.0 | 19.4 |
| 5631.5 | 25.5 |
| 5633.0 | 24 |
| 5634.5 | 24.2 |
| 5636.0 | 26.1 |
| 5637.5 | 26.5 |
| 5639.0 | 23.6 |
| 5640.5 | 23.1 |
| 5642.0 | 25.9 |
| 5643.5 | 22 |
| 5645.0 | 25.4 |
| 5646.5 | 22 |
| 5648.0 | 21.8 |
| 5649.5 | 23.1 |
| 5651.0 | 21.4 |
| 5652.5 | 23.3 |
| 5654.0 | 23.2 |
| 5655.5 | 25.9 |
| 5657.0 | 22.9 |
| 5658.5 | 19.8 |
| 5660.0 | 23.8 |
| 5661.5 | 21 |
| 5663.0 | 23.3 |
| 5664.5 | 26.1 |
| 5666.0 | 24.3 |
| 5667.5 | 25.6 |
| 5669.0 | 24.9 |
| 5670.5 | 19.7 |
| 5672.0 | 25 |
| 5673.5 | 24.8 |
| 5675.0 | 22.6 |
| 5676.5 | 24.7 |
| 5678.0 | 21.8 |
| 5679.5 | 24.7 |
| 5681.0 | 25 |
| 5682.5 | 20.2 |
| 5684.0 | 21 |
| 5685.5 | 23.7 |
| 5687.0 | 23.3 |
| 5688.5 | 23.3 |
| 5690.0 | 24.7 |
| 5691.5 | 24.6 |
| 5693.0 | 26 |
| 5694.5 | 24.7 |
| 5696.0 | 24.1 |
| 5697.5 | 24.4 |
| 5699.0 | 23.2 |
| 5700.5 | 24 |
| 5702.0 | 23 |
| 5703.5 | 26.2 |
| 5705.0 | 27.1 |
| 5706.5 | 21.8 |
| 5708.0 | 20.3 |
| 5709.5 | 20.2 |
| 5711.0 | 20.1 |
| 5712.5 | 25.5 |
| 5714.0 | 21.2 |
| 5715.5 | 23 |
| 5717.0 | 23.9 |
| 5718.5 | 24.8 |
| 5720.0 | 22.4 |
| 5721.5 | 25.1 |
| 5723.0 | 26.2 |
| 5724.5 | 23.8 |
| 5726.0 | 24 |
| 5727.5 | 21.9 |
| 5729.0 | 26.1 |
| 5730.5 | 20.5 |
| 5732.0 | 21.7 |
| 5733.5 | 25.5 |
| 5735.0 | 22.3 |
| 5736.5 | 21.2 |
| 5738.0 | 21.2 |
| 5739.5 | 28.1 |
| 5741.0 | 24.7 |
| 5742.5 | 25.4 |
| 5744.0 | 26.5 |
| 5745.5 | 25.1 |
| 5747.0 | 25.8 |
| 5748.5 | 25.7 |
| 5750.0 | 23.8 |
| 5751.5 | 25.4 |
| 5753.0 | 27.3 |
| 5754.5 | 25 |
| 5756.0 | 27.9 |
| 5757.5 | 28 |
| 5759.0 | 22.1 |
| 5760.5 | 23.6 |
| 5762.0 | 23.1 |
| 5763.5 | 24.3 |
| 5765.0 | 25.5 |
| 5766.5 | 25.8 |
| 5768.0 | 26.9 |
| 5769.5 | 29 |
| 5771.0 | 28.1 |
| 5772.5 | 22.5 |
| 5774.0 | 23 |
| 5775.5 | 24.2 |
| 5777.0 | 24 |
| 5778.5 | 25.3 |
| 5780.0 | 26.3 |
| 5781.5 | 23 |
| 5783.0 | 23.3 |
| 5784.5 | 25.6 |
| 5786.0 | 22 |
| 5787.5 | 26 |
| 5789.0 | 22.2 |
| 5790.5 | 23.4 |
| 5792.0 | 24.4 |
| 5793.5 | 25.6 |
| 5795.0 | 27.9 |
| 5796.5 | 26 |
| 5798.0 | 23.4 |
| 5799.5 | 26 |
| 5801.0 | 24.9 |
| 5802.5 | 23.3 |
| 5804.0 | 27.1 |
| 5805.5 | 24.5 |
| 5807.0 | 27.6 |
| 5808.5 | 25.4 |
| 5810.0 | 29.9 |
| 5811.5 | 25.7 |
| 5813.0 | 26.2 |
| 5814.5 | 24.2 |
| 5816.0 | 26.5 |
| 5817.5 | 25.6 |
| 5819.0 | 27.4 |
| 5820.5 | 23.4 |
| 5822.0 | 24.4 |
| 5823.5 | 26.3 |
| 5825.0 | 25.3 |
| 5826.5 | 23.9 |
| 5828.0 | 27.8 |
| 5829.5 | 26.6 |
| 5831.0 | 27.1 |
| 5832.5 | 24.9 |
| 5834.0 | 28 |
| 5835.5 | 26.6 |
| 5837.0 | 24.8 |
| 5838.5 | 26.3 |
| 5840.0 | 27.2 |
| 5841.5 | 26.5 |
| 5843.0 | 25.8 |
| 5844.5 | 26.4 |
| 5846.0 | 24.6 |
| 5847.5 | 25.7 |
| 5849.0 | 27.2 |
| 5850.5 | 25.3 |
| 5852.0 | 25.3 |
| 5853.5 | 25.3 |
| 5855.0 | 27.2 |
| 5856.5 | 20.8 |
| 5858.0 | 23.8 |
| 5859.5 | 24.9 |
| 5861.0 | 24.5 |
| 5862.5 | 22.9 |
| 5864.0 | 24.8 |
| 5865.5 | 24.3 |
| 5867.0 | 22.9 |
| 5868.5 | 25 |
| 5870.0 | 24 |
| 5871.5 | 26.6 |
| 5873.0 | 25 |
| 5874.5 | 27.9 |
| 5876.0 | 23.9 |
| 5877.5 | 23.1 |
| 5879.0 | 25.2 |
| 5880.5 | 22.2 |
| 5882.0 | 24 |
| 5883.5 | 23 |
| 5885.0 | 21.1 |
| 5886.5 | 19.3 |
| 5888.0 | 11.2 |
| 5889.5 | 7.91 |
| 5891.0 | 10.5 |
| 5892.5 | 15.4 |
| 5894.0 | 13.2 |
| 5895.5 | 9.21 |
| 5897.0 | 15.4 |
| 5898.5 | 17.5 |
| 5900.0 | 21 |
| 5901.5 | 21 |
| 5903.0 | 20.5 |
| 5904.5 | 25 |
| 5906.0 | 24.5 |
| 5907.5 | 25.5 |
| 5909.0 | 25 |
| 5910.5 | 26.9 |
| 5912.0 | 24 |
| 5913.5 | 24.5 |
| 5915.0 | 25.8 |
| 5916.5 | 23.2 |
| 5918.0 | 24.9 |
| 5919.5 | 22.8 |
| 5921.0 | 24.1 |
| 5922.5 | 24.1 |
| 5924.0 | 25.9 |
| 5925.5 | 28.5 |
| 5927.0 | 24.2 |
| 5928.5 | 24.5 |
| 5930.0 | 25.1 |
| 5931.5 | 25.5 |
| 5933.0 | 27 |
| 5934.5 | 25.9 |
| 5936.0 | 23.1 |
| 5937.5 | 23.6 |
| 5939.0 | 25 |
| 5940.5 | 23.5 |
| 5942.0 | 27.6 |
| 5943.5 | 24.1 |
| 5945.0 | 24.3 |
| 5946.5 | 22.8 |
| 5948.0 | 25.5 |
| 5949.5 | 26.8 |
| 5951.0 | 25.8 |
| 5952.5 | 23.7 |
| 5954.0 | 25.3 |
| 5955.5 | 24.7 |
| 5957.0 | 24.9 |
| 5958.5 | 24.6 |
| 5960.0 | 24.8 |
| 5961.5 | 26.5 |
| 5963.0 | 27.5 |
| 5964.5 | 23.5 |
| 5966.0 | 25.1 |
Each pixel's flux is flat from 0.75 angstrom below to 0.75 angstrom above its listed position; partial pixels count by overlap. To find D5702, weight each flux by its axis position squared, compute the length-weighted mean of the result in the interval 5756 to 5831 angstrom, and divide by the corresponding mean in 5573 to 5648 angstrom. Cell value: 1.22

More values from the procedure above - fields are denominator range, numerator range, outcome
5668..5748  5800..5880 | 1.12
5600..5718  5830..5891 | 1.10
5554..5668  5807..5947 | 1.17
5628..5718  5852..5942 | 1.04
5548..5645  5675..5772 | 1.14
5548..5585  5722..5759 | 1.18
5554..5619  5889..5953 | 1.17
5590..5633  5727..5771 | 1.19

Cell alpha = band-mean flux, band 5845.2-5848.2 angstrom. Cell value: 25.2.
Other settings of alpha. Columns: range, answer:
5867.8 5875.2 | 25.7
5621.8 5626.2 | 21.8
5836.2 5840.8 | 26.1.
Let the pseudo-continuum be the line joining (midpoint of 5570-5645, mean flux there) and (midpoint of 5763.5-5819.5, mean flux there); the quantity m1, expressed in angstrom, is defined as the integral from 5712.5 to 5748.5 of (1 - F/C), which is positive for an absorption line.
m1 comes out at 0.4 angstrom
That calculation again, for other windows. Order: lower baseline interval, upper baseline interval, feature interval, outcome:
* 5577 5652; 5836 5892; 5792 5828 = -4.0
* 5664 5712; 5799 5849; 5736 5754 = -0.4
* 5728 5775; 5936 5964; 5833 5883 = -0.3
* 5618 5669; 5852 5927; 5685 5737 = -1.3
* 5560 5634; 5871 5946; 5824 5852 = -4.8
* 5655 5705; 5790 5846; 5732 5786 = 0.1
